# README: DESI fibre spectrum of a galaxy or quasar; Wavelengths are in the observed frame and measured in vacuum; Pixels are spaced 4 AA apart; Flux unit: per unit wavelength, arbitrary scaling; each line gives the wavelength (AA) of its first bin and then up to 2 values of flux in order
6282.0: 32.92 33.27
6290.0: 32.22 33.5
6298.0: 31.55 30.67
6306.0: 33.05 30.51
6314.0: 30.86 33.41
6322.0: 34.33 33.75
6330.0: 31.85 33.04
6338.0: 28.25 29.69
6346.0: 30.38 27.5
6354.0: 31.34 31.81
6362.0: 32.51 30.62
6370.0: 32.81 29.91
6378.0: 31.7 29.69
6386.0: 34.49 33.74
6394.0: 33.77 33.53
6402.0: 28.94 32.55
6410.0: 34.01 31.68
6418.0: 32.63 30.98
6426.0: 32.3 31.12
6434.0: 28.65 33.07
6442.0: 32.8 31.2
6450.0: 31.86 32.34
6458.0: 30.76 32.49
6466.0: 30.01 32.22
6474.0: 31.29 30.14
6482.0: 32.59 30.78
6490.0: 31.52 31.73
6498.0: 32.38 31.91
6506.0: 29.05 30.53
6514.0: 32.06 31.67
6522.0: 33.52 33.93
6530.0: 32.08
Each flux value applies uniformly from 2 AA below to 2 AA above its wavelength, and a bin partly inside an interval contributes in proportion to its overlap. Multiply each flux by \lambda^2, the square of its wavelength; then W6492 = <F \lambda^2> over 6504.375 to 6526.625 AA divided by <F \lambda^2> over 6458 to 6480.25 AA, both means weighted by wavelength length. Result 1.0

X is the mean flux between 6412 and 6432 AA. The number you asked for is 31.7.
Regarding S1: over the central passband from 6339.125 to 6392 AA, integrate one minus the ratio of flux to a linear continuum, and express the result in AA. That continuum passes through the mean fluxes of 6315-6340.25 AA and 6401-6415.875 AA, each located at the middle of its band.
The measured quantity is 1.61 AA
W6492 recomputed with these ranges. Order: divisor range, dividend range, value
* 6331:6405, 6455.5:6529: 1.05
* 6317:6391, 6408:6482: 1.03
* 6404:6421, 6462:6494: 0.98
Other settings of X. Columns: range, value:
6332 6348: 30.3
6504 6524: 31.4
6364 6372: 31.7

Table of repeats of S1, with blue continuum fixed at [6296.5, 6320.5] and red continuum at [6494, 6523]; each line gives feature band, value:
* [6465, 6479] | 0.2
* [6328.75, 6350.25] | 1.0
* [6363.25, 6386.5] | 0.2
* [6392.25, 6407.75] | -0.3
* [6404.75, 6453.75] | -0.5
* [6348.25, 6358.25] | 0.5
